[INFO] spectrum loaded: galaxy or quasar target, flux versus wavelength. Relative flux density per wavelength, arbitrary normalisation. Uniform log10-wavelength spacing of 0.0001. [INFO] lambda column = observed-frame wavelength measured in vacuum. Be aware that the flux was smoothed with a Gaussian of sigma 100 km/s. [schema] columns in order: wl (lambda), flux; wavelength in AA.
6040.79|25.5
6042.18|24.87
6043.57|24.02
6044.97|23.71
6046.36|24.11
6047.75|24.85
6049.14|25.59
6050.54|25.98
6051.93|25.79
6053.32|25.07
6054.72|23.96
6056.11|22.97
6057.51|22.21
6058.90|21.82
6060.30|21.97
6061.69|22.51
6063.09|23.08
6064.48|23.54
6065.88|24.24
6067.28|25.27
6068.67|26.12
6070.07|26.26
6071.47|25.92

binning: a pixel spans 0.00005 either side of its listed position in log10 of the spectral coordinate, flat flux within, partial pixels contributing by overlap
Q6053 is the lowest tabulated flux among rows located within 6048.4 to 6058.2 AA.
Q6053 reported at 22.21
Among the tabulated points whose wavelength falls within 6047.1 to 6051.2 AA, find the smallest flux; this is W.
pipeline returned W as 24.85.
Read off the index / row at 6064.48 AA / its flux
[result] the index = 23.54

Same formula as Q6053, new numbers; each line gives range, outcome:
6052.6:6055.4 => 23.96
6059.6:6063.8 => 21.97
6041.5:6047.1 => 23.71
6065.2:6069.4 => 24.24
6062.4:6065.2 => 23.08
